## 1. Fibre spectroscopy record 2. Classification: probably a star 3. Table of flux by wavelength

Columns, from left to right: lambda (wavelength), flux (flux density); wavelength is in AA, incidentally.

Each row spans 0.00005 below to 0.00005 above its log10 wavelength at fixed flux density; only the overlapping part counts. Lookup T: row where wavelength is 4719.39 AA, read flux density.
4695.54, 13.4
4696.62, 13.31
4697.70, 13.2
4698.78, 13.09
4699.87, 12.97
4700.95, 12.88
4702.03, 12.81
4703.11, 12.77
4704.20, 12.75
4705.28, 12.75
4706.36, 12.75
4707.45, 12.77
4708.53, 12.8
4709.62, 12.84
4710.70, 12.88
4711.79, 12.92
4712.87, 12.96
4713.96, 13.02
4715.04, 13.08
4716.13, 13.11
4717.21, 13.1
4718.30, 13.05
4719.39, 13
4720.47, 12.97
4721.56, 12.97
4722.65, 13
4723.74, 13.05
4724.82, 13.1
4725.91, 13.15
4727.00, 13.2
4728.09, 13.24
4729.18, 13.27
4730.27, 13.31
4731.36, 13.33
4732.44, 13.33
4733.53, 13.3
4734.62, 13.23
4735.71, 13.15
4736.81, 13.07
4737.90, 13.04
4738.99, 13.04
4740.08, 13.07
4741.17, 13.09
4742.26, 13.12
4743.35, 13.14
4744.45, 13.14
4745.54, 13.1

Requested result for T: 13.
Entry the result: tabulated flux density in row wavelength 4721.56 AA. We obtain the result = 12.97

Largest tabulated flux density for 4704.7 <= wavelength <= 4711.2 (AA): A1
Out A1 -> 12.88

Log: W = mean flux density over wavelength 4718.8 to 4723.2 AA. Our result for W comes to 13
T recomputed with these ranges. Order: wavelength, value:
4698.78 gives 13.09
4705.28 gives 12.75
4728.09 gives 13.24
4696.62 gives 13.31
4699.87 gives 12.97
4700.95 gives 12.88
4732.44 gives 13.33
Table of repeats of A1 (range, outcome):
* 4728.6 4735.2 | 13.33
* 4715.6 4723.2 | 13.11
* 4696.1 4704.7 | 13.31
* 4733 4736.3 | 13.3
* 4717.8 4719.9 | 13.05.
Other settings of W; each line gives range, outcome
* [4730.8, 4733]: 13.4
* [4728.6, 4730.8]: 13.3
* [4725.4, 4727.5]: 13.2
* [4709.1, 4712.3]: 12.9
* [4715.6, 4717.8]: 13.1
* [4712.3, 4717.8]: 13.1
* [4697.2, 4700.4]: 13.1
